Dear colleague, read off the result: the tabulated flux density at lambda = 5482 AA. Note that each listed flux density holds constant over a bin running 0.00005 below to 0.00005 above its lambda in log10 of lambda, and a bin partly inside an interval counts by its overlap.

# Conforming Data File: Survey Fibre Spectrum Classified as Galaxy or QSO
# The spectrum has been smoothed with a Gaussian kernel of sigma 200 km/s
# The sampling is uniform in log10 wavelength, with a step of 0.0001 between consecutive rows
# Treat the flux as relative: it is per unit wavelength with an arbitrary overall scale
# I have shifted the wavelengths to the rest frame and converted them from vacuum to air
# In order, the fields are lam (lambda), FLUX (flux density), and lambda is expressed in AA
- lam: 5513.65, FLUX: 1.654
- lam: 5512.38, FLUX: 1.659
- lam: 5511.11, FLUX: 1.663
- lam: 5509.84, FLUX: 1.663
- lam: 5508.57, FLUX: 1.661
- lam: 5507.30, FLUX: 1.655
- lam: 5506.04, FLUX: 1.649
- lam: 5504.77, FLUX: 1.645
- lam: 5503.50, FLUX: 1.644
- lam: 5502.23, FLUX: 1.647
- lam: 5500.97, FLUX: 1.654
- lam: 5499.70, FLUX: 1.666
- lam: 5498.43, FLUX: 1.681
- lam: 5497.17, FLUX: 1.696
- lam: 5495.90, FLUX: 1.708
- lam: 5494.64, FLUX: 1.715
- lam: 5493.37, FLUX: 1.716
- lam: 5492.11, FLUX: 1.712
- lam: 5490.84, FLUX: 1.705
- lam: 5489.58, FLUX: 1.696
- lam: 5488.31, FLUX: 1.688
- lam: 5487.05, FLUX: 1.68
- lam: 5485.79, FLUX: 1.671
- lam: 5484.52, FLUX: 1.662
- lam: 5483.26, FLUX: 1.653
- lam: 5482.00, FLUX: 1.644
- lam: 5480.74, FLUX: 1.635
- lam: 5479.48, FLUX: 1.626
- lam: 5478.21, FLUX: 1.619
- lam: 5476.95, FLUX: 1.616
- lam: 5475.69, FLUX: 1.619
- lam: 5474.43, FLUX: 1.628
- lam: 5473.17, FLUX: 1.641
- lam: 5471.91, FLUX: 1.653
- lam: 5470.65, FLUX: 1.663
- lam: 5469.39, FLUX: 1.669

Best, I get 1.644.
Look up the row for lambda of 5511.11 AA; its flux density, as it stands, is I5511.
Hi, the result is 1.663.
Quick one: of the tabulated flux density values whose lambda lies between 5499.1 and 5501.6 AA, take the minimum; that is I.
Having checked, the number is 1.654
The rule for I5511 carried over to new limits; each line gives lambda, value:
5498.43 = 1.681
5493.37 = 1.716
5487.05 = 1.68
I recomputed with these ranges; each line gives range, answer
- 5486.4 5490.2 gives 1.68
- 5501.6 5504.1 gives 1.644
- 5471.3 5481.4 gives 1.616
